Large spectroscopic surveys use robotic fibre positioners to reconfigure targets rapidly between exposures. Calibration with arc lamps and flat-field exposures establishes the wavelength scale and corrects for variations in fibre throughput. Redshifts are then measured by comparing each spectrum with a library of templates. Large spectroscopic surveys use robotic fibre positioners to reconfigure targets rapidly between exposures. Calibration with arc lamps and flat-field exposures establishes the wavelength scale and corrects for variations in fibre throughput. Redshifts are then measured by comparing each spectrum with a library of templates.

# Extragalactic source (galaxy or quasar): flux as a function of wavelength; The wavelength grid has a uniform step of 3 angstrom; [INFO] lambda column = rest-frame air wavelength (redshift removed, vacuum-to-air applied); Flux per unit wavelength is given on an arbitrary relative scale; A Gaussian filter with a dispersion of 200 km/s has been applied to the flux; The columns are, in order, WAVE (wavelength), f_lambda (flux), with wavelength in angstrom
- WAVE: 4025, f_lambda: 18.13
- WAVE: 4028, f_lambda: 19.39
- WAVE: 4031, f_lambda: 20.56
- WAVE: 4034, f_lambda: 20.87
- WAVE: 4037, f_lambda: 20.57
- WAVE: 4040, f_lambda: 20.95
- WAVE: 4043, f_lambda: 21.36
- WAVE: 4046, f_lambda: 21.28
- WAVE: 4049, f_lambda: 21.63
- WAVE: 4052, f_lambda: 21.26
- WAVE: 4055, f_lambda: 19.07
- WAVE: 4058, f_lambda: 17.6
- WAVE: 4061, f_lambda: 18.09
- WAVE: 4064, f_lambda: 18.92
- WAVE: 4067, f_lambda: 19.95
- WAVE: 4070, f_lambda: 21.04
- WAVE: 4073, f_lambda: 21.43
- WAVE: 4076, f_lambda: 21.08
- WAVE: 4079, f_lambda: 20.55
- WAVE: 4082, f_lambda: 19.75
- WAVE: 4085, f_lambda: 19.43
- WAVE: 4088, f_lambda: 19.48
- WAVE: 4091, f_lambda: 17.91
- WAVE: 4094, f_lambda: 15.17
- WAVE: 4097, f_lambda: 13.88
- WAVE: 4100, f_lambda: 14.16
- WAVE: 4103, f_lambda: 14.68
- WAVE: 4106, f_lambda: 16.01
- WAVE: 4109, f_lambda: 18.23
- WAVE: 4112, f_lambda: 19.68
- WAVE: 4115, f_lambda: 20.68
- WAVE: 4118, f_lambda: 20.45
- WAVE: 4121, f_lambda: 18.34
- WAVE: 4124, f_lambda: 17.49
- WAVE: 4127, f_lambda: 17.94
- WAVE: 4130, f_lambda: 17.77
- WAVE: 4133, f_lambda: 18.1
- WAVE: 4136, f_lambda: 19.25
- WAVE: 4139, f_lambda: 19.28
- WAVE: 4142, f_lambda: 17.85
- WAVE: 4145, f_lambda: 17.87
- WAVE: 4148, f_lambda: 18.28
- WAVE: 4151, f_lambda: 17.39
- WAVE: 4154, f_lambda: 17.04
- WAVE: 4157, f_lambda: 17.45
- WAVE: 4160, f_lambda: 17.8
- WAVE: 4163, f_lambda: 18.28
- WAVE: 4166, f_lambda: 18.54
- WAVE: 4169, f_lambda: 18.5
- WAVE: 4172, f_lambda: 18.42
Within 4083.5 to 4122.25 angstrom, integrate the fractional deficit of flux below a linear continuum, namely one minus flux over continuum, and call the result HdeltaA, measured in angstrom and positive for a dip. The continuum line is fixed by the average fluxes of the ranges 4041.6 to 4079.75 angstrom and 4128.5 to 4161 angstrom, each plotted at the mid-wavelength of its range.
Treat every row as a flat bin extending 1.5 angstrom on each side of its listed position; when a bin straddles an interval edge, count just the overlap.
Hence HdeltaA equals 3.17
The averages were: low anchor 20.2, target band 17.5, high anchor 18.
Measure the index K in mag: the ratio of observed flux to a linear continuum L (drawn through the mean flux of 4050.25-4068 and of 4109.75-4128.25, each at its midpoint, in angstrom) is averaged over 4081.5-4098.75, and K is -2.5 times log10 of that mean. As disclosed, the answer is 0.10 mag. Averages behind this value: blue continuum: 19.2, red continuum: 19.1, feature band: 17.4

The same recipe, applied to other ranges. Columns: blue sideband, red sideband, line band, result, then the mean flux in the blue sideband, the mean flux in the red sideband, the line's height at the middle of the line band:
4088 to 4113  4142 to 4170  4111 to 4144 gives -0.10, 16.3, 17.9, 17.1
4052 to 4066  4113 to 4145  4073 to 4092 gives -0.06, 18.8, 18.7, 18.7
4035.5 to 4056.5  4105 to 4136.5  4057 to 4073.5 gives 0.04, 20.9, 18.6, 20.3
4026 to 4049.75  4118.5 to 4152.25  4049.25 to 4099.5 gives 0.05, 20.7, 18.2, 19.8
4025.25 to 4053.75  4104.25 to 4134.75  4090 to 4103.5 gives 0.26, 20.7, 18.4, 19.1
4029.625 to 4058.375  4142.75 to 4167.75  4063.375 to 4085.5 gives -0.03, 20.6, 17.8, 19.9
